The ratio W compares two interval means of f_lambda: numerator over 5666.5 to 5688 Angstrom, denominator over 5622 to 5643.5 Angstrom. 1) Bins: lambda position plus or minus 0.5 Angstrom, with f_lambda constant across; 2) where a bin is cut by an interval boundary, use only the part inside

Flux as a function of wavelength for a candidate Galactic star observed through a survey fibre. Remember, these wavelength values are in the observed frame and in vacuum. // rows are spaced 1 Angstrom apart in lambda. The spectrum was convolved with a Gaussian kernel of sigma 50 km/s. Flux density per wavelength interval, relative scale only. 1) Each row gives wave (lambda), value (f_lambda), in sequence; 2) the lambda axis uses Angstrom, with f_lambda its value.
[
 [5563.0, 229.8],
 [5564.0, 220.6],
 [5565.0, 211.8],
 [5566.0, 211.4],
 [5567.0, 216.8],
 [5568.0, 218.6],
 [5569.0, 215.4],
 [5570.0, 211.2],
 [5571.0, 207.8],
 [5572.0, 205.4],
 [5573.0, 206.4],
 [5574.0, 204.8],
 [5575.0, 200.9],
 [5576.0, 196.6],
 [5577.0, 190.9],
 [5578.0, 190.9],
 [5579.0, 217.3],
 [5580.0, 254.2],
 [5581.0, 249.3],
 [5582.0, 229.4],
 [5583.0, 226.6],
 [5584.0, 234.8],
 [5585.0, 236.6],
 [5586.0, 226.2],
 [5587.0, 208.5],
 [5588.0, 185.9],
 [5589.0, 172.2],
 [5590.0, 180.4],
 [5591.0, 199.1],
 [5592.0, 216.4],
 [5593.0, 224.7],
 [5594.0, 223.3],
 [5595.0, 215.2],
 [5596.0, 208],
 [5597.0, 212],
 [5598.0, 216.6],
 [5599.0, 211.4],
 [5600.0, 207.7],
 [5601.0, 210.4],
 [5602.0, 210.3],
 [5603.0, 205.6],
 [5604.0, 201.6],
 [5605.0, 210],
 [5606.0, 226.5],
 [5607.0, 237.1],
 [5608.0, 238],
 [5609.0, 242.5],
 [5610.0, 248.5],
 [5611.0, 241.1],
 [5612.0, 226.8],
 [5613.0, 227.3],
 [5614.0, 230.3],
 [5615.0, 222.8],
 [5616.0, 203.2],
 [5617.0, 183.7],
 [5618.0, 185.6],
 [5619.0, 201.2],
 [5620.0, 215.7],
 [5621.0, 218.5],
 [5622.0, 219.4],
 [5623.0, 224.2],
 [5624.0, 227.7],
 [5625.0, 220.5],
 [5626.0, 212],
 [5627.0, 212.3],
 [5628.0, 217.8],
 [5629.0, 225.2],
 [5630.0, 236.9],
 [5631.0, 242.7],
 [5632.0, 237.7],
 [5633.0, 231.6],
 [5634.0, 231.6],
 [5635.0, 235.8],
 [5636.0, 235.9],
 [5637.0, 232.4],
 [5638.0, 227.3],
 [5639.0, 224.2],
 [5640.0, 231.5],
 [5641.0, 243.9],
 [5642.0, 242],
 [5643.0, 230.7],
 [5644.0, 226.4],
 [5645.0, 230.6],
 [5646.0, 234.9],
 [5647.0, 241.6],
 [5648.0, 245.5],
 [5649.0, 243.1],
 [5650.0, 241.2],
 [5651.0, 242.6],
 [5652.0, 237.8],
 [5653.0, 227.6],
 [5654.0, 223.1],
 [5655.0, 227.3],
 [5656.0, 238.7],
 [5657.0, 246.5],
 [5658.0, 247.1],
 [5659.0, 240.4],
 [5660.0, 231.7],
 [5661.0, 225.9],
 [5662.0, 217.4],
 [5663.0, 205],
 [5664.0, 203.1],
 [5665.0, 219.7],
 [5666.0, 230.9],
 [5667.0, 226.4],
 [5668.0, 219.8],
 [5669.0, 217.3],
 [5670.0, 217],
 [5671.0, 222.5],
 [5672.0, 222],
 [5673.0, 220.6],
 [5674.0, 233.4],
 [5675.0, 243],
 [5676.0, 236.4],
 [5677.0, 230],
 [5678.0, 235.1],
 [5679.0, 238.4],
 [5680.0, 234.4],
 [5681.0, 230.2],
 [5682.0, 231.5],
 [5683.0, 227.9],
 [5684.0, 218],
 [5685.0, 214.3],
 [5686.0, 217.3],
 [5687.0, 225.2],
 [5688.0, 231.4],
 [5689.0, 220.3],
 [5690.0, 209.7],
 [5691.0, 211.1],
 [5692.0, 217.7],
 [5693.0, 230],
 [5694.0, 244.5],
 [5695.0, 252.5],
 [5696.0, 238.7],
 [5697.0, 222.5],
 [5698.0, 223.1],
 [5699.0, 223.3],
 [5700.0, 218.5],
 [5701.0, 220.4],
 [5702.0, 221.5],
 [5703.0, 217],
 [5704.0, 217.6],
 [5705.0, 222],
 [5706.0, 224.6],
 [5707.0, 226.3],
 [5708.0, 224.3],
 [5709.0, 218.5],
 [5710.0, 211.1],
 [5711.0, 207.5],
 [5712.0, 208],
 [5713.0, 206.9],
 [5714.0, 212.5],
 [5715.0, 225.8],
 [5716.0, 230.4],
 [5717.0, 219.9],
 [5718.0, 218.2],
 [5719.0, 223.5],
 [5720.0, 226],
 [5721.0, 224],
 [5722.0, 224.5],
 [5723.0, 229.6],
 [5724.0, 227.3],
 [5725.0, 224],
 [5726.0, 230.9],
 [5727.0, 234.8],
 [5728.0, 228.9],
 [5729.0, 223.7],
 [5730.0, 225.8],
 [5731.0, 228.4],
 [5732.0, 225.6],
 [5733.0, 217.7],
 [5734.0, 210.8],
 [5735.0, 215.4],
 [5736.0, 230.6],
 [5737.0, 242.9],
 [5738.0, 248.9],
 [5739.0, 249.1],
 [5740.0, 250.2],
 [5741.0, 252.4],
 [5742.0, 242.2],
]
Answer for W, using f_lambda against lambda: 0.99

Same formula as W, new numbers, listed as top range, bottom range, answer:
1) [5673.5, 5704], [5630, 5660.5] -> 0.96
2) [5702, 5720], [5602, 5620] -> 1.00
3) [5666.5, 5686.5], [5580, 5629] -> 1.04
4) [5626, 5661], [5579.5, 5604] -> 1.09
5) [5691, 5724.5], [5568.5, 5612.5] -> 1.03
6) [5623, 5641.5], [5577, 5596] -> 1.06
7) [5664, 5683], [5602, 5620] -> 1.04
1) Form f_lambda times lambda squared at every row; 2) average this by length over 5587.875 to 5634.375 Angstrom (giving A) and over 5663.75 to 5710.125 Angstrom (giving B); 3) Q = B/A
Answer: 1.06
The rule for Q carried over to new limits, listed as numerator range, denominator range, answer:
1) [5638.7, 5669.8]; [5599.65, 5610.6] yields 1.06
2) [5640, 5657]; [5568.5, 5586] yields 1.12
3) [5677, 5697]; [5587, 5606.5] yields 1.13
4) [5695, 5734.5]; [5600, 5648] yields 1.02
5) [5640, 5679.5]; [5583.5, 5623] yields 1.10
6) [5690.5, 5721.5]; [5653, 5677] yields 0.99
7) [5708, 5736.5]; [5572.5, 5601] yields 1.10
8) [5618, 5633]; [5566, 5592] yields 1.06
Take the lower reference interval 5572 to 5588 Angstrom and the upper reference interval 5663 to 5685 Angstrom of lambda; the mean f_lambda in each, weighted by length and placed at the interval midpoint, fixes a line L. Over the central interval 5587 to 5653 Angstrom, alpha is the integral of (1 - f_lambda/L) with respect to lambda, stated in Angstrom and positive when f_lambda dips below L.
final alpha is -0.4 Angstrom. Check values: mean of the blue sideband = 217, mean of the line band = 222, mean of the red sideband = 226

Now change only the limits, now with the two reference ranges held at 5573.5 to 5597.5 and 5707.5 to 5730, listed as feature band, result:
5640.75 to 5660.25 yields -1.79 Angstrom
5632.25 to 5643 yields -0.86 Angstrom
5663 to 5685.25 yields -0.69 Angstrom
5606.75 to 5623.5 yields -0.51 Angstrom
